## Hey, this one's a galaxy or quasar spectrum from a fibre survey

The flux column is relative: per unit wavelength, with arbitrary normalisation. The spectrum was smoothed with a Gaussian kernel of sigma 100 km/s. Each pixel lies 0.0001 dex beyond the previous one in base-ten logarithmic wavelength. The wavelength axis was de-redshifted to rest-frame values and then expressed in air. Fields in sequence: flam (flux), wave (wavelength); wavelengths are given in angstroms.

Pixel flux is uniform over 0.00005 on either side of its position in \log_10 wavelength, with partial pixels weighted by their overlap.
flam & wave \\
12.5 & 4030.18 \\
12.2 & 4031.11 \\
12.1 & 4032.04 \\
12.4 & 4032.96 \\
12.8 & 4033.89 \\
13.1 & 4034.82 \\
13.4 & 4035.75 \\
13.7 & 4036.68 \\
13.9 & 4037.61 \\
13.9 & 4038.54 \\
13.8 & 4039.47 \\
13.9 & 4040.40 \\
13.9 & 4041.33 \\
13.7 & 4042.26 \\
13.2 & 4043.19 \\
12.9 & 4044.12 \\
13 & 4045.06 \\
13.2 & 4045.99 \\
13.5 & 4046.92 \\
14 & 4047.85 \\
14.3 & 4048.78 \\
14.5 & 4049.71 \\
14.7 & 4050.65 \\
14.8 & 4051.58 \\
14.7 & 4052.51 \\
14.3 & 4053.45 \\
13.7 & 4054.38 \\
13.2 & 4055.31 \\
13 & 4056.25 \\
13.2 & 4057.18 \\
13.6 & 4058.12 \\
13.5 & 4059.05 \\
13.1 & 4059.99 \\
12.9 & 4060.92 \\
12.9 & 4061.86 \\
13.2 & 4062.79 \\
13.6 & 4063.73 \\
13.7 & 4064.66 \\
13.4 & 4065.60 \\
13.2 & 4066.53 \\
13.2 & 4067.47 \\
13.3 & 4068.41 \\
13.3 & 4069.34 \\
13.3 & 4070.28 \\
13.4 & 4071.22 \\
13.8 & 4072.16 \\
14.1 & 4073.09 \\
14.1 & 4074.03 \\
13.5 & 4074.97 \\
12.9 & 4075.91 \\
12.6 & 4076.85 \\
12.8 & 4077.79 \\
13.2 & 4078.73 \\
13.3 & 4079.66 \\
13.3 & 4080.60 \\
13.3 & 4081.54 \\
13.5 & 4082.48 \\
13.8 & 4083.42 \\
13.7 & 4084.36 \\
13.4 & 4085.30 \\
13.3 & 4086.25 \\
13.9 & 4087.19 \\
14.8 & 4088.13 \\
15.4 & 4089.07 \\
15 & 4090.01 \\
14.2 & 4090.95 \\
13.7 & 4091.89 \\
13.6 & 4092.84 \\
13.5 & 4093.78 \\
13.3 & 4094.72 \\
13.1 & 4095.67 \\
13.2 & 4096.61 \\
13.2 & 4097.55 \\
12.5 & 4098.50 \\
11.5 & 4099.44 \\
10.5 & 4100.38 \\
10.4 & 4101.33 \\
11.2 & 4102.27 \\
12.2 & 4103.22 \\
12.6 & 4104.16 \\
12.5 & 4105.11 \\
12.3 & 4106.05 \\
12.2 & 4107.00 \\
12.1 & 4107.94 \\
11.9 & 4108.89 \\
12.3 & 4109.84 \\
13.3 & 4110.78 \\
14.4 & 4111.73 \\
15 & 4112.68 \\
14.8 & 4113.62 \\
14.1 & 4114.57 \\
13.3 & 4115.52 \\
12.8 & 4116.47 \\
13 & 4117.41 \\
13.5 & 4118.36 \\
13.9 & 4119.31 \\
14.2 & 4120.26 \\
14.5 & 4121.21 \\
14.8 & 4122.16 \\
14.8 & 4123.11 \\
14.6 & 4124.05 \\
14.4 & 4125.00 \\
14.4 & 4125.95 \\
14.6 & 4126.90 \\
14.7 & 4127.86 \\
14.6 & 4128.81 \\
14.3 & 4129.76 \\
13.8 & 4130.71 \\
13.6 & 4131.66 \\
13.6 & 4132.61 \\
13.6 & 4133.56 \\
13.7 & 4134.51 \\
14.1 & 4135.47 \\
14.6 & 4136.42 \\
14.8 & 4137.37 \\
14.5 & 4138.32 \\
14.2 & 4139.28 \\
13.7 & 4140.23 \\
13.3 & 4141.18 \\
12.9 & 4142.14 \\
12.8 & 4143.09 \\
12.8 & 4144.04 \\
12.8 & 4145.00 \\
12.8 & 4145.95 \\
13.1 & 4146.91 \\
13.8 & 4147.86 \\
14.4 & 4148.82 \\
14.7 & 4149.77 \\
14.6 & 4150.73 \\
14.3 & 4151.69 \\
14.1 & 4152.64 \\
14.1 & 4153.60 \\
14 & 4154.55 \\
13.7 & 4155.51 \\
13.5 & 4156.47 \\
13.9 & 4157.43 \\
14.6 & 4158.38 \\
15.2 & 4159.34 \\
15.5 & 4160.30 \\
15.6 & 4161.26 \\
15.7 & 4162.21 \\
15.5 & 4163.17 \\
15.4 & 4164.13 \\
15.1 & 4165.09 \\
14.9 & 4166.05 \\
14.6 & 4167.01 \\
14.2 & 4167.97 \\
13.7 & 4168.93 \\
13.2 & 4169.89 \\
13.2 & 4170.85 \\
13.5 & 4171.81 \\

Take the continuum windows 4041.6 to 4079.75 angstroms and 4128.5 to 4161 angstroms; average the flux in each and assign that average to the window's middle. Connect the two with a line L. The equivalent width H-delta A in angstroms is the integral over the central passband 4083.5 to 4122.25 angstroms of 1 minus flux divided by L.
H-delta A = 1.4 angstroms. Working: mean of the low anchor 13.5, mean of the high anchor 13.9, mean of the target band 13.2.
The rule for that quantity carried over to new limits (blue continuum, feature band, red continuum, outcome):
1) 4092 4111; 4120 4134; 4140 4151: -1.4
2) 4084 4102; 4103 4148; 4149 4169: 0.9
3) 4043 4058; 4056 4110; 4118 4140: 3.2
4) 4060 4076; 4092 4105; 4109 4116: 1.2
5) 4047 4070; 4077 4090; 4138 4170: 0.1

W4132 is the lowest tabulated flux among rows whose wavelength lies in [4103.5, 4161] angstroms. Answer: 11.9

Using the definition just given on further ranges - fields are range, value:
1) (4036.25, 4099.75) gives 11.5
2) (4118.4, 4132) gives 13.6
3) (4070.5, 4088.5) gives 12.6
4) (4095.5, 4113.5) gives 10.4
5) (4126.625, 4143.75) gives 12.8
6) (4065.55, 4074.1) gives 13.2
